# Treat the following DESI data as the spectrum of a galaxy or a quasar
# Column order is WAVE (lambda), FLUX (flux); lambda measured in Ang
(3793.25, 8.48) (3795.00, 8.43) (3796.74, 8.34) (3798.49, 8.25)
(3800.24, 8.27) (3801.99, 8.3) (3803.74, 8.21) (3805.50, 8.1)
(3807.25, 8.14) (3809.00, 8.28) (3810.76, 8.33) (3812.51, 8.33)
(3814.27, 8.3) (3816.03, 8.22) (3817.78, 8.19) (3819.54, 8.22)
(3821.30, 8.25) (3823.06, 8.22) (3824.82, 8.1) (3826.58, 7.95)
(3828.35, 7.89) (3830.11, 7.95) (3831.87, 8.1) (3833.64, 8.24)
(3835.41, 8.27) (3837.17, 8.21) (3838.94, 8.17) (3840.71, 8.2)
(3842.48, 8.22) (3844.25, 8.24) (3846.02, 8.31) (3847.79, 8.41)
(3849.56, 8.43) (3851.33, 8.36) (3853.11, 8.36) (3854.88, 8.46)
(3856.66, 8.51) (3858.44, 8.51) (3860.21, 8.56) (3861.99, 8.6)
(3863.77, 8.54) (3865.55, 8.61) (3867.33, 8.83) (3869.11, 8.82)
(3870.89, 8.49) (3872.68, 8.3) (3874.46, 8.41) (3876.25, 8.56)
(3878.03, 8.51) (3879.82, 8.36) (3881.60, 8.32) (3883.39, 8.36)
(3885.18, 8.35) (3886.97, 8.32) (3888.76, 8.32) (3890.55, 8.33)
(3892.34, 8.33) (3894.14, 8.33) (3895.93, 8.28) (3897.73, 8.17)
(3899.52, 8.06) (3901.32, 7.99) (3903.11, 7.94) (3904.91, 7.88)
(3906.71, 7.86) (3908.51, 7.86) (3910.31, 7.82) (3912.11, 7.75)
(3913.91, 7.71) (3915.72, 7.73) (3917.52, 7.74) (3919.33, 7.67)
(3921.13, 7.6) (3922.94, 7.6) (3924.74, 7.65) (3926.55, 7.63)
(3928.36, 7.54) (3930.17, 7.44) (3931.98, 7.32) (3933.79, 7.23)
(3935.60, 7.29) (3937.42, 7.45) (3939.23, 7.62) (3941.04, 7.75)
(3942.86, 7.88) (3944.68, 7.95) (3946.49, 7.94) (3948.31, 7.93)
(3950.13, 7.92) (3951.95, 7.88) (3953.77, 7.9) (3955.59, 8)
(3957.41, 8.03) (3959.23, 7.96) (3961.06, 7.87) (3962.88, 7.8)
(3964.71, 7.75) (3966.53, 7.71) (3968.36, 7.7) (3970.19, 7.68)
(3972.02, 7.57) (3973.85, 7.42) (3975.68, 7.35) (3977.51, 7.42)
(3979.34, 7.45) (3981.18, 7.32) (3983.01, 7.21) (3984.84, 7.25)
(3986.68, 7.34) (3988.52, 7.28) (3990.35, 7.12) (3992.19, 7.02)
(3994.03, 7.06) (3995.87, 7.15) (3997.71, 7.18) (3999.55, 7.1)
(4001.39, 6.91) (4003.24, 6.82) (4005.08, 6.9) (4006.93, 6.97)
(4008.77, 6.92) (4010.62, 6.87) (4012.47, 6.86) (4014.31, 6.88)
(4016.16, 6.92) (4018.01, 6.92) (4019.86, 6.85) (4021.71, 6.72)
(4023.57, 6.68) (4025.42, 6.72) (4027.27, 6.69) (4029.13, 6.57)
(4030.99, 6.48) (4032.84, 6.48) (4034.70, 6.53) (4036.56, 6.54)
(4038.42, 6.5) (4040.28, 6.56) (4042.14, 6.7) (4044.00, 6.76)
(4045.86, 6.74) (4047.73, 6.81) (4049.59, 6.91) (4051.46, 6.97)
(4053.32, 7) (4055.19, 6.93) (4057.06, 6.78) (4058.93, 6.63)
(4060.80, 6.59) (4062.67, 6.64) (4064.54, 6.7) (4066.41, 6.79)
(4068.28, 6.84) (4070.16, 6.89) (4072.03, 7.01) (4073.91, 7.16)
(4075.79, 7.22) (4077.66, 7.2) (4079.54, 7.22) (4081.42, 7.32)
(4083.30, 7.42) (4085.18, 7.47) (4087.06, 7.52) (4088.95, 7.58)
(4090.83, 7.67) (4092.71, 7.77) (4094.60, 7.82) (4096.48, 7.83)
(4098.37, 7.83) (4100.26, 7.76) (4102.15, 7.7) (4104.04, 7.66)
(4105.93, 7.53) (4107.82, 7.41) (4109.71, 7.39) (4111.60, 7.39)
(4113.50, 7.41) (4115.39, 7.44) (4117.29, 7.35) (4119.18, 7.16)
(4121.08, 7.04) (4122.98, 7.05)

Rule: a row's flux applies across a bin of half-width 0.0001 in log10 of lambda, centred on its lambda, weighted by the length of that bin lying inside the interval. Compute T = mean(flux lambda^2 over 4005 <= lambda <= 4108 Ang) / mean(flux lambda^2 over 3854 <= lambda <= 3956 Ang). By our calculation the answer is 0.94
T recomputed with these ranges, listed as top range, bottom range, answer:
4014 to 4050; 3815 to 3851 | 0.90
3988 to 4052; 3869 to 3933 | 0.90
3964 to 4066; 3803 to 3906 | 0.91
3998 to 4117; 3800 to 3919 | 0.95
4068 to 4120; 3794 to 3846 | 1.04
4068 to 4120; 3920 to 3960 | 1.04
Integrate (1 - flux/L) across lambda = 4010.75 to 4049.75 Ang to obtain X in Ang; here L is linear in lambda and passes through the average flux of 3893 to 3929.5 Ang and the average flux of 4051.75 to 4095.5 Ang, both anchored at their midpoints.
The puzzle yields 3.3 Ang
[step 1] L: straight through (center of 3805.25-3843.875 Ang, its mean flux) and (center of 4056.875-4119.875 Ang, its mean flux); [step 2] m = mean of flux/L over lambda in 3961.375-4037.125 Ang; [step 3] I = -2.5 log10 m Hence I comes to 0.08 mag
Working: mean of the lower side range 8.18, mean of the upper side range 7.31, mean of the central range 7.08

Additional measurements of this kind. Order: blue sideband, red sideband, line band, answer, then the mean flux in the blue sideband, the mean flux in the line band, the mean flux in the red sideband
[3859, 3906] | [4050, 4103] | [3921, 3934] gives 0.082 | 8.37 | 7.51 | 7.22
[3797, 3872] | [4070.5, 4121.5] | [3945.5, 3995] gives 0.039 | 8.31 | 7.59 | 7.45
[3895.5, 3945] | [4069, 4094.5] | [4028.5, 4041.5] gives 0.145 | 7.72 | 6.53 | 7.35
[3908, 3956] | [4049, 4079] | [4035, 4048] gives 0.062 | 7.69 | 6.64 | 6.9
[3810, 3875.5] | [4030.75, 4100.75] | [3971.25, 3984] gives 0.023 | 8.33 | 7.39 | 7.04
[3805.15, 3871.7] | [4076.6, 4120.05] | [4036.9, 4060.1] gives 0.136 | 8.32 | 6.77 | 7.52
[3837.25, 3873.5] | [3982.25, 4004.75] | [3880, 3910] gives -0.014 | 8.44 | 8.17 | 7.11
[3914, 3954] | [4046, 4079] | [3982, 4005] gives 0.029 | 7.66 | 7.11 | 6.89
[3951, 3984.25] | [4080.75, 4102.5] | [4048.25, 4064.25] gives 0.127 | 7.66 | 6.8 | 7.64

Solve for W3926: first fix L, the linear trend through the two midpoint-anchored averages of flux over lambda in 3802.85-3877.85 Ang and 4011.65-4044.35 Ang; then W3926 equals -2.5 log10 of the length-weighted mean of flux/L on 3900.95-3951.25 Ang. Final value -0.02 mag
